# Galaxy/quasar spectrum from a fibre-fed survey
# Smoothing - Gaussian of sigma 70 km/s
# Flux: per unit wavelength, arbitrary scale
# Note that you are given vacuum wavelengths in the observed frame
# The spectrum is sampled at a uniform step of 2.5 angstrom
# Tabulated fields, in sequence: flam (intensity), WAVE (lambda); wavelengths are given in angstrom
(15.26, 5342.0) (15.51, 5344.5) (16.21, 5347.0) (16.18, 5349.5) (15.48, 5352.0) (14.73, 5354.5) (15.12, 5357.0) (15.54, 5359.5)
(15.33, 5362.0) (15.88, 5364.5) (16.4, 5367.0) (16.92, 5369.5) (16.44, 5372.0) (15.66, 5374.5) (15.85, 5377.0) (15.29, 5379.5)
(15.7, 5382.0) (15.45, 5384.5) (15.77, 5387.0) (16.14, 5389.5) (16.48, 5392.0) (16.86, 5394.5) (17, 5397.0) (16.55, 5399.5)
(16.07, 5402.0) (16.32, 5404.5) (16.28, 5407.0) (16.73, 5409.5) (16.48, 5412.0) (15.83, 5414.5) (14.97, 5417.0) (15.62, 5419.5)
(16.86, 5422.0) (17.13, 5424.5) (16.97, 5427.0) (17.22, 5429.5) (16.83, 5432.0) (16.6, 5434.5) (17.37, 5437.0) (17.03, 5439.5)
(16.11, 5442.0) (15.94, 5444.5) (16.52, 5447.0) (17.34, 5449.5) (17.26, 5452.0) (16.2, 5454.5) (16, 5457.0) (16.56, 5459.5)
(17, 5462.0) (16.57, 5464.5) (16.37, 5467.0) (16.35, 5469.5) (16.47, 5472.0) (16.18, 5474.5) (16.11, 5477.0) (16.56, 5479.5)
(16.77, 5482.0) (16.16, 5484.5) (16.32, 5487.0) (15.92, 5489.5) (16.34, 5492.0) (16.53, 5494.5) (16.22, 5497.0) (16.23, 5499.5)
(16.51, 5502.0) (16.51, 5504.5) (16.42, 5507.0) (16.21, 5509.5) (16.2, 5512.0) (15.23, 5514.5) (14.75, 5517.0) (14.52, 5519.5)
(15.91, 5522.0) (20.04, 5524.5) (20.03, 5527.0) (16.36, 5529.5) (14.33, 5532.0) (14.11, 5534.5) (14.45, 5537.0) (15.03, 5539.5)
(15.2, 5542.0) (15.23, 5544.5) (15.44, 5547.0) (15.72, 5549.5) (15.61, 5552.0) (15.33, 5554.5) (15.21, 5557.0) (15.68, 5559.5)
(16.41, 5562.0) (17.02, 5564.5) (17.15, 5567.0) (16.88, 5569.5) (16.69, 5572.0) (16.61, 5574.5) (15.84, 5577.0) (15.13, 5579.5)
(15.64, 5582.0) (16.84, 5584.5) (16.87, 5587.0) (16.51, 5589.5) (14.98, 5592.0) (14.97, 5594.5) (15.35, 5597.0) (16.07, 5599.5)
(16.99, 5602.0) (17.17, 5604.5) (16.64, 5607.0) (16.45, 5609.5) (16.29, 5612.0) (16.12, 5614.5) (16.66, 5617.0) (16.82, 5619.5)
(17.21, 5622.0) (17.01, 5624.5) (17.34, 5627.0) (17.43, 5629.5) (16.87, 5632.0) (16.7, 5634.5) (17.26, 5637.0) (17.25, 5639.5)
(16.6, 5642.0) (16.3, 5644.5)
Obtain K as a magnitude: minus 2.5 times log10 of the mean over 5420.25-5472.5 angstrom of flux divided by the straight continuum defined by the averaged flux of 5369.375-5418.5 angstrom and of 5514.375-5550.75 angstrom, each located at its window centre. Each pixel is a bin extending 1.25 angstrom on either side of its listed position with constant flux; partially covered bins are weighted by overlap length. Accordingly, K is -0.047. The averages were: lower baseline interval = 16.1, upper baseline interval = 15.8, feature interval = 16.7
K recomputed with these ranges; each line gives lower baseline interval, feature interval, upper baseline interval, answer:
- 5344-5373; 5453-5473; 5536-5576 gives -0.04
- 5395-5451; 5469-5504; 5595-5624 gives 0.01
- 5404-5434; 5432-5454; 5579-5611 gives -0.02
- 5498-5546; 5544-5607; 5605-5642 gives 0.02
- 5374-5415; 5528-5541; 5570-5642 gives 0.10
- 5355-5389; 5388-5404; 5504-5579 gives -0.05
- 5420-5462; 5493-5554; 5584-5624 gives 0.04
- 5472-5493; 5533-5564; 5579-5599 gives 0.05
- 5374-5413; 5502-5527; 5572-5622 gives -0.01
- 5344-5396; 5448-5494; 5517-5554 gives -0.04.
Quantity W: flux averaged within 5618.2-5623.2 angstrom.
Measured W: 17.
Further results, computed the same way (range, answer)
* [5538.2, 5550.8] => 15.3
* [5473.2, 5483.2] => 16.4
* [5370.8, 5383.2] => 15.8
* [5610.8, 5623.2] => 16.6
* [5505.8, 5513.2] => 16.3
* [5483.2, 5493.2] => 16.2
